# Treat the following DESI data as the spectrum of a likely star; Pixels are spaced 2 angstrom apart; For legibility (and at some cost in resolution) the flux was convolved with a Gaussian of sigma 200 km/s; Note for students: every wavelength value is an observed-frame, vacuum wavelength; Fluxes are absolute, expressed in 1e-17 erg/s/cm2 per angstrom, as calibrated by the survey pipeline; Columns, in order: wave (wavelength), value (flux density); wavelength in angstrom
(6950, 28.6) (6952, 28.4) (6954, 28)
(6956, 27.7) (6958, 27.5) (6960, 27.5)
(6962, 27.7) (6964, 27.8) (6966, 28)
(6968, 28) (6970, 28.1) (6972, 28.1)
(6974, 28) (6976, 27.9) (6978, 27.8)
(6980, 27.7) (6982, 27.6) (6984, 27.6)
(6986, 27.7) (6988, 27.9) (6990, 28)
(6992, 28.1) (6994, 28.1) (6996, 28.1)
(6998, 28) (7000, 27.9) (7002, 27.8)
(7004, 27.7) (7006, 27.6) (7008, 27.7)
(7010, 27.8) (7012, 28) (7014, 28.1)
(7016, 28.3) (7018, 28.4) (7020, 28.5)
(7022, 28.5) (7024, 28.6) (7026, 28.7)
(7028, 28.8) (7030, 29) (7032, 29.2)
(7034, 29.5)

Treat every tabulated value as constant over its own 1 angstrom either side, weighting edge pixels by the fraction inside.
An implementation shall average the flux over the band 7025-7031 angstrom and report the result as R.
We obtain 28.8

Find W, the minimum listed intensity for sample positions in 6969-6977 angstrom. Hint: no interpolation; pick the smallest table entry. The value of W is 27.9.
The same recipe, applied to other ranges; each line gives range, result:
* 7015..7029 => 28.3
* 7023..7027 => 28.6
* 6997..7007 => 27.6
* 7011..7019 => 28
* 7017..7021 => 28.4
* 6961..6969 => 27.7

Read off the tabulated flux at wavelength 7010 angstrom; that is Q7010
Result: 27.8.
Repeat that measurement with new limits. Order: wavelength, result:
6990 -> 28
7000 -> 27.9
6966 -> 28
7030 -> 29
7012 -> 28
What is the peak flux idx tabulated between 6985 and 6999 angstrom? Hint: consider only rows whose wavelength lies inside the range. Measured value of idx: 28.1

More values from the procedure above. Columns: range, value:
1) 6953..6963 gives 28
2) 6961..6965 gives 27.8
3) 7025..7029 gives 28.8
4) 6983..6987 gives 27.7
